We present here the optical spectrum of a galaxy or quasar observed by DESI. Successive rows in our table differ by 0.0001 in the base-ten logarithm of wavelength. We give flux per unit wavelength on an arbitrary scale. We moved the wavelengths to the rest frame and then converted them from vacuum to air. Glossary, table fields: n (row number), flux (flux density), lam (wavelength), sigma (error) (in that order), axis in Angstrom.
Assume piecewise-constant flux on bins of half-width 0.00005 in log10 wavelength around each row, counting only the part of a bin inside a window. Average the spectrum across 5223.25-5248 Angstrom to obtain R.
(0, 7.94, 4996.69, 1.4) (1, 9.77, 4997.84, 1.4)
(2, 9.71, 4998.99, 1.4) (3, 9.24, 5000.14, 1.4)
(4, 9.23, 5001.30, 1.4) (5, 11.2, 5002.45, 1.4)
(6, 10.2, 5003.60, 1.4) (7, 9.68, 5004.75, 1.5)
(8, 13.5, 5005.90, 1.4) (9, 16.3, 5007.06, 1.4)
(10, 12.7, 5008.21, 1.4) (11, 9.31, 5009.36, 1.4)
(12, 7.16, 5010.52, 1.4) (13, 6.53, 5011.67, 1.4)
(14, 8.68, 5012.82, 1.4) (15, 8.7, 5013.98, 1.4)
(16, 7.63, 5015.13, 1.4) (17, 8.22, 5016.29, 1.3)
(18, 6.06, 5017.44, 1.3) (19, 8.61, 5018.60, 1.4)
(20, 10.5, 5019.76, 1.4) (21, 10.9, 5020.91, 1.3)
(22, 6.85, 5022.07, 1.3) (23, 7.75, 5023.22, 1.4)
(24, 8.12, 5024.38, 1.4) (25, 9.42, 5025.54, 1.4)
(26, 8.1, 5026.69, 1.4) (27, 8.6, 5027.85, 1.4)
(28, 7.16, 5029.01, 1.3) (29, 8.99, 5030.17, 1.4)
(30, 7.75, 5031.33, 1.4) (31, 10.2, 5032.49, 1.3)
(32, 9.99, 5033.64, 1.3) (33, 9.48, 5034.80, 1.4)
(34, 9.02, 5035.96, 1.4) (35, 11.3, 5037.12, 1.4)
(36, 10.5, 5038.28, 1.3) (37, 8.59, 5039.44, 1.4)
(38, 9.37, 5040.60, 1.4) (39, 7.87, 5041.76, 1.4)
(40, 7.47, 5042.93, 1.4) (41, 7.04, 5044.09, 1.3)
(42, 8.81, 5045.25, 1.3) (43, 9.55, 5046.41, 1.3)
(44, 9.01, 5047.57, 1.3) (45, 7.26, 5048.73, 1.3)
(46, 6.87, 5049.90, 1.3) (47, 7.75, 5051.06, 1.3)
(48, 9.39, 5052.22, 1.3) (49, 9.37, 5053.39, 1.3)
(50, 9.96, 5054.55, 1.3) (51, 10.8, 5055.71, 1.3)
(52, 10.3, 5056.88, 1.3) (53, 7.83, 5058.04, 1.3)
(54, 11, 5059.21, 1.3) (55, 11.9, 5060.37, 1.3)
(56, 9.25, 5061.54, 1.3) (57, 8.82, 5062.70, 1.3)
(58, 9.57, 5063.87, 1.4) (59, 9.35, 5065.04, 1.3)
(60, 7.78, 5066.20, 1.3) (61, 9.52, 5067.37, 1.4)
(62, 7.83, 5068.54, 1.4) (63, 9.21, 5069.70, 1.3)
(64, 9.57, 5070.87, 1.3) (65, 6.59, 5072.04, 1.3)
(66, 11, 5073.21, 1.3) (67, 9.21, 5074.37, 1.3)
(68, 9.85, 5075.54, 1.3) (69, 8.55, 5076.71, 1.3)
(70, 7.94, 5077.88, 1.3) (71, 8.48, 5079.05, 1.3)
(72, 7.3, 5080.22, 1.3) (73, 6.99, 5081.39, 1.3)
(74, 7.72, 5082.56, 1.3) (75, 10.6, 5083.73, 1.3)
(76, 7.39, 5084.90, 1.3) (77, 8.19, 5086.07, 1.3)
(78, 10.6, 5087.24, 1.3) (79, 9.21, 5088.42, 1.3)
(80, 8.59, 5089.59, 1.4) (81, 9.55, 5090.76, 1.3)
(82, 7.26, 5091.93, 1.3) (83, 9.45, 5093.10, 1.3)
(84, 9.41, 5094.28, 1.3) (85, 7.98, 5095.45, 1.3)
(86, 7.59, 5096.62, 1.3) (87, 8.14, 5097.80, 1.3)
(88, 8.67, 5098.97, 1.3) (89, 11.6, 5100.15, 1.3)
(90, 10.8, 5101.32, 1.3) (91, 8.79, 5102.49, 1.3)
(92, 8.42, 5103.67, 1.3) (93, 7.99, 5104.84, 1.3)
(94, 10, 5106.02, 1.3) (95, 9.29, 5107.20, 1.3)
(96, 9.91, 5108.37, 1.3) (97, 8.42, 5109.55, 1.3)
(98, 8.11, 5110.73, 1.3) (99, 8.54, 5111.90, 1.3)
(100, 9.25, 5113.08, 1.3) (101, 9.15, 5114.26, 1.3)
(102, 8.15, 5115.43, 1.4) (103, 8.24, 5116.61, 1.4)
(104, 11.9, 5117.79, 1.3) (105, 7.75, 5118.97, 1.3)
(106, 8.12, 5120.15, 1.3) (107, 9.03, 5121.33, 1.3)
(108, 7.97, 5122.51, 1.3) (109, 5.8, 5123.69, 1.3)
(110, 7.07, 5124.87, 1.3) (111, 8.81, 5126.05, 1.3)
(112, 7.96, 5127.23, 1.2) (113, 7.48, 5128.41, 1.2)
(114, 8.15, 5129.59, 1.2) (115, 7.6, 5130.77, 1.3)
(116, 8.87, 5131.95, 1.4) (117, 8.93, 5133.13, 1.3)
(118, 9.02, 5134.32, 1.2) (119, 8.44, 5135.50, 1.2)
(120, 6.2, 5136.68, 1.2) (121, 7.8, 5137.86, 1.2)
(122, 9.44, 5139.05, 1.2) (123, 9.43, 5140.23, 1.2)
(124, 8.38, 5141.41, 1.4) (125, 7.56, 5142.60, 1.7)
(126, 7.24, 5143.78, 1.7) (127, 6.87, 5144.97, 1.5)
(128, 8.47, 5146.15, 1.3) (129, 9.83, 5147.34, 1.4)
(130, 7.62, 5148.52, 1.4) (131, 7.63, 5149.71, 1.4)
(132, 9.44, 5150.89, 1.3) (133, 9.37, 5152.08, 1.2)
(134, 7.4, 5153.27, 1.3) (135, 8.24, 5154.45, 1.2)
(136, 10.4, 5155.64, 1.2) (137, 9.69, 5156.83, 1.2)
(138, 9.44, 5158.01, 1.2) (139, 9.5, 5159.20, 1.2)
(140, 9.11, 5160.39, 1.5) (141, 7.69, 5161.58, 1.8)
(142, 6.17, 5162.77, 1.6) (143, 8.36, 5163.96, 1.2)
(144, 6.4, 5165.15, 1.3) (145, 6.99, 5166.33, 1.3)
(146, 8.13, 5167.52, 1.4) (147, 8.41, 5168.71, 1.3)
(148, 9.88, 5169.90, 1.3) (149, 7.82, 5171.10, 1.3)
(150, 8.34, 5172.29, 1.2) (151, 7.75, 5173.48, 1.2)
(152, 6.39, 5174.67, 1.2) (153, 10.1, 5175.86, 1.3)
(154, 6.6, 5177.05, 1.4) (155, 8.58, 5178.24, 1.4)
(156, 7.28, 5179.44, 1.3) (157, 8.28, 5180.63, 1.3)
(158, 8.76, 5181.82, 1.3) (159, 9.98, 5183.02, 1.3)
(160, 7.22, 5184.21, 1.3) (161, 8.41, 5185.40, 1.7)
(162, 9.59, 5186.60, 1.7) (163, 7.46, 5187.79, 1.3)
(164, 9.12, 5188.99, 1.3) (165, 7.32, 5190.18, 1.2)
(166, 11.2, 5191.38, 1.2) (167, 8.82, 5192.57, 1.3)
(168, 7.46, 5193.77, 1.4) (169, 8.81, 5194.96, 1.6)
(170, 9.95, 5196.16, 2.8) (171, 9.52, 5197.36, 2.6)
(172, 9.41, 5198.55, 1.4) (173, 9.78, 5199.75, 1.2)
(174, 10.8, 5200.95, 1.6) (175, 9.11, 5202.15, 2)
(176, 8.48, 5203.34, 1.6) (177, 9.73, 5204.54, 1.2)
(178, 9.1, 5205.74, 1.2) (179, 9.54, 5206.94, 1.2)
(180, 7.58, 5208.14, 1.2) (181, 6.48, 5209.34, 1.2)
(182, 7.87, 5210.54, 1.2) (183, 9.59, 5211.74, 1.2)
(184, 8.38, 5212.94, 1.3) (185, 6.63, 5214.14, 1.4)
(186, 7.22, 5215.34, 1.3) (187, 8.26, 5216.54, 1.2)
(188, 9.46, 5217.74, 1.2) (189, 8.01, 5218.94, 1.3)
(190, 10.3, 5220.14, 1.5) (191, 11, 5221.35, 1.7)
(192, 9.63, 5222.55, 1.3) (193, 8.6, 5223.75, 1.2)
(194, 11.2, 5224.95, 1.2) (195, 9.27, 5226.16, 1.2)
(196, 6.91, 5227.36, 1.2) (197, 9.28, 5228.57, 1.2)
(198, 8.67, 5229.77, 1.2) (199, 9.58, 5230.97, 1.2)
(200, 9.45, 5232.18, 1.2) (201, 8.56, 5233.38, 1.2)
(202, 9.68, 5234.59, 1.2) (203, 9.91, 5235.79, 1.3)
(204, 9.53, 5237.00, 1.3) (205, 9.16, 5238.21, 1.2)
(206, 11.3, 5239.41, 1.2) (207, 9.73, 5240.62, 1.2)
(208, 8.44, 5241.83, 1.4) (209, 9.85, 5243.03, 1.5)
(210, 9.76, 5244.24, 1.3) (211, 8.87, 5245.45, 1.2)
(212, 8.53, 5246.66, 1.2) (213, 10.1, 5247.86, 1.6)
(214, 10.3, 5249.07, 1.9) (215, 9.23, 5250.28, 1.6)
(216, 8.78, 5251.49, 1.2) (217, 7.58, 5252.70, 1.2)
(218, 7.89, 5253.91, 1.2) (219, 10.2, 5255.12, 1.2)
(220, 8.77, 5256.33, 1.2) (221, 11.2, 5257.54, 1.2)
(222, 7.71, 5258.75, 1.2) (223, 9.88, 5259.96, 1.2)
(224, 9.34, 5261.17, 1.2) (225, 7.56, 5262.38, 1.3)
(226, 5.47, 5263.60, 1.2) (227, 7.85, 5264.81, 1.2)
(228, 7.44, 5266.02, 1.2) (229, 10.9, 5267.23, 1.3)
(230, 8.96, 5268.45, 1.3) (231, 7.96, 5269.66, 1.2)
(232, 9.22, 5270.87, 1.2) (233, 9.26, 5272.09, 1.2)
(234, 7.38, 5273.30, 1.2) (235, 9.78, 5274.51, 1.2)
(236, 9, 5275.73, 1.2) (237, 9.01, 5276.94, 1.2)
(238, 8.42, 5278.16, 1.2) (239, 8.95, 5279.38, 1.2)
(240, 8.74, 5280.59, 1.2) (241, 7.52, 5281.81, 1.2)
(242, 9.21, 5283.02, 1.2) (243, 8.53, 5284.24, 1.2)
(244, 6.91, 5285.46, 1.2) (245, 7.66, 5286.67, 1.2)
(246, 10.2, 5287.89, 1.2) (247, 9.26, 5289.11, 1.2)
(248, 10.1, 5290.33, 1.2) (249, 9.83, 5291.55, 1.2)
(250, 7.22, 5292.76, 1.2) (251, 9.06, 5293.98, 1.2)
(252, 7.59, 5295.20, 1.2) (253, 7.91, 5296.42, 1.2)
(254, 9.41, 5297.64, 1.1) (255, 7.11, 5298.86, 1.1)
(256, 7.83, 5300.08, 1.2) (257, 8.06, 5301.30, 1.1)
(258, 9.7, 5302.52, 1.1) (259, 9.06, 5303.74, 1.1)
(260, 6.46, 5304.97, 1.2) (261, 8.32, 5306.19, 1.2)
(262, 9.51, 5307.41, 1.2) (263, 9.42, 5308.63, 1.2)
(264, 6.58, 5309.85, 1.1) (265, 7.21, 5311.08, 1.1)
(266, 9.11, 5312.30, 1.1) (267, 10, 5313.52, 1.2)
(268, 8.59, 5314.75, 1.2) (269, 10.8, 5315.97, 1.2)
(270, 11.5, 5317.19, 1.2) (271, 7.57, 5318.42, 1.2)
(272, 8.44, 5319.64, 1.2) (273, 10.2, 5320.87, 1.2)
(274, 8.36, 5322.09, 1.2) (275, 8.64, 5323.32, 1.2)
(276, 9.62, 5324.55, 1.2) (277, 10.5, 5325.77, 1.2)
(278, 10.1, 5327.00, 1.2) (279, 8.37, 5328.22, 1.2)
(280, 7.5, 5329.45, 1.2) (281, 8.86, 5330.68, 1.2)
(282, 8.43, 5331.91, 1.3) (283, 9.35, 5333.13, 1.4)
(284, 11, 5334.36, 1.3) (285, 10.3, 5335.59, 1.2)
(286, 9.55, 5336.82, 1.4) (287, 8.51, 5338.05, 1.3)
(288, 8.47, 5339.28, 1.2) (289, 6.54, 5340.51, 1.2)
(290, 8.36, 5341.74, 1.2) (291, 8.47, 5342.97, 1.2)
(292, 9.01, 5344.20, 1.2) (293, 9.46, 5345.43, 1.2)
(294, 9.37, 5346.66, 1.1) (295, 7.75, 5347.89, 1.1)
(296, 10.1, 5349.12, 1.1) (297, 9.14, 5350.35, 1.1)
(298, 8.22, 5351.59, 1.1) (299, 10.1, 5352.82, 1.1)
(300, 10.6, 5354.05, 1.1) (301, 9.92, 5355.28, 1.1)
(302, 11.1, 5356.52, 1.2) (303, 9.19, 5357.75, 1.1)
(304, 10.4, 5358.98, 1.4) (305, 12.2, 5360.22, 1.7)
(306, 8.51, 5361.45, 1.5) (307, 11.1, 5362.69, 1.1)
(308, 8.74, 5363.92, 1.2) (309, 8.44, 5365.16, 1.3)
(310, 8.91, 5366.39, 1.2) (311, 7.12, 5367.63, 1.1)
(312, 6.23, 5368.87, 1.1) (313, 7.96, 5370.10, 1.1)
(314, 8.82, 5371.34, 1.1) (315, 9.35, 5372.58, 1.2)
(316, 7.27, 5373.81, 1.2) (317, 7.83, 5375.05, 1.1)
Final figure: 9.34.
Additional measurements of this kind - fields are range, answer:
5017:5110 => 8.9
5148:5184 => 8.31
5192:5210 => 8.97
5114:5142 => 8.31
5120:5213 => 8.42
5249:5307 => 8.61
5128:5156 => 8.31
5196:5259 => 9.13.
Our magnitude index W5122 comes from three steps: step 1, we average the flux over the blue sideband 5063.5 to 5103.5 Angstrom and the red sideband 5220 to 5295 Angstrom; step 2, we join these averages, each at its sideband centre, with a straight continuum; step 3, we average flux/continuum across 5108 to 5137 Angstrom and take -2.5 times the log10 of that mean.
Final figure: 0.06 mag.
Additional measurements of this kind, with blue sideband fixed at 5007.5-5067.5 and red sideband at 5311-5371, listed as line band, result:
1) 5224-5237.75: -0.022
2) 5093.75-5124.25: 0.019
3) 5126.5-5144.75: 0.107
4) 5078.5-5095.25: 0.042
